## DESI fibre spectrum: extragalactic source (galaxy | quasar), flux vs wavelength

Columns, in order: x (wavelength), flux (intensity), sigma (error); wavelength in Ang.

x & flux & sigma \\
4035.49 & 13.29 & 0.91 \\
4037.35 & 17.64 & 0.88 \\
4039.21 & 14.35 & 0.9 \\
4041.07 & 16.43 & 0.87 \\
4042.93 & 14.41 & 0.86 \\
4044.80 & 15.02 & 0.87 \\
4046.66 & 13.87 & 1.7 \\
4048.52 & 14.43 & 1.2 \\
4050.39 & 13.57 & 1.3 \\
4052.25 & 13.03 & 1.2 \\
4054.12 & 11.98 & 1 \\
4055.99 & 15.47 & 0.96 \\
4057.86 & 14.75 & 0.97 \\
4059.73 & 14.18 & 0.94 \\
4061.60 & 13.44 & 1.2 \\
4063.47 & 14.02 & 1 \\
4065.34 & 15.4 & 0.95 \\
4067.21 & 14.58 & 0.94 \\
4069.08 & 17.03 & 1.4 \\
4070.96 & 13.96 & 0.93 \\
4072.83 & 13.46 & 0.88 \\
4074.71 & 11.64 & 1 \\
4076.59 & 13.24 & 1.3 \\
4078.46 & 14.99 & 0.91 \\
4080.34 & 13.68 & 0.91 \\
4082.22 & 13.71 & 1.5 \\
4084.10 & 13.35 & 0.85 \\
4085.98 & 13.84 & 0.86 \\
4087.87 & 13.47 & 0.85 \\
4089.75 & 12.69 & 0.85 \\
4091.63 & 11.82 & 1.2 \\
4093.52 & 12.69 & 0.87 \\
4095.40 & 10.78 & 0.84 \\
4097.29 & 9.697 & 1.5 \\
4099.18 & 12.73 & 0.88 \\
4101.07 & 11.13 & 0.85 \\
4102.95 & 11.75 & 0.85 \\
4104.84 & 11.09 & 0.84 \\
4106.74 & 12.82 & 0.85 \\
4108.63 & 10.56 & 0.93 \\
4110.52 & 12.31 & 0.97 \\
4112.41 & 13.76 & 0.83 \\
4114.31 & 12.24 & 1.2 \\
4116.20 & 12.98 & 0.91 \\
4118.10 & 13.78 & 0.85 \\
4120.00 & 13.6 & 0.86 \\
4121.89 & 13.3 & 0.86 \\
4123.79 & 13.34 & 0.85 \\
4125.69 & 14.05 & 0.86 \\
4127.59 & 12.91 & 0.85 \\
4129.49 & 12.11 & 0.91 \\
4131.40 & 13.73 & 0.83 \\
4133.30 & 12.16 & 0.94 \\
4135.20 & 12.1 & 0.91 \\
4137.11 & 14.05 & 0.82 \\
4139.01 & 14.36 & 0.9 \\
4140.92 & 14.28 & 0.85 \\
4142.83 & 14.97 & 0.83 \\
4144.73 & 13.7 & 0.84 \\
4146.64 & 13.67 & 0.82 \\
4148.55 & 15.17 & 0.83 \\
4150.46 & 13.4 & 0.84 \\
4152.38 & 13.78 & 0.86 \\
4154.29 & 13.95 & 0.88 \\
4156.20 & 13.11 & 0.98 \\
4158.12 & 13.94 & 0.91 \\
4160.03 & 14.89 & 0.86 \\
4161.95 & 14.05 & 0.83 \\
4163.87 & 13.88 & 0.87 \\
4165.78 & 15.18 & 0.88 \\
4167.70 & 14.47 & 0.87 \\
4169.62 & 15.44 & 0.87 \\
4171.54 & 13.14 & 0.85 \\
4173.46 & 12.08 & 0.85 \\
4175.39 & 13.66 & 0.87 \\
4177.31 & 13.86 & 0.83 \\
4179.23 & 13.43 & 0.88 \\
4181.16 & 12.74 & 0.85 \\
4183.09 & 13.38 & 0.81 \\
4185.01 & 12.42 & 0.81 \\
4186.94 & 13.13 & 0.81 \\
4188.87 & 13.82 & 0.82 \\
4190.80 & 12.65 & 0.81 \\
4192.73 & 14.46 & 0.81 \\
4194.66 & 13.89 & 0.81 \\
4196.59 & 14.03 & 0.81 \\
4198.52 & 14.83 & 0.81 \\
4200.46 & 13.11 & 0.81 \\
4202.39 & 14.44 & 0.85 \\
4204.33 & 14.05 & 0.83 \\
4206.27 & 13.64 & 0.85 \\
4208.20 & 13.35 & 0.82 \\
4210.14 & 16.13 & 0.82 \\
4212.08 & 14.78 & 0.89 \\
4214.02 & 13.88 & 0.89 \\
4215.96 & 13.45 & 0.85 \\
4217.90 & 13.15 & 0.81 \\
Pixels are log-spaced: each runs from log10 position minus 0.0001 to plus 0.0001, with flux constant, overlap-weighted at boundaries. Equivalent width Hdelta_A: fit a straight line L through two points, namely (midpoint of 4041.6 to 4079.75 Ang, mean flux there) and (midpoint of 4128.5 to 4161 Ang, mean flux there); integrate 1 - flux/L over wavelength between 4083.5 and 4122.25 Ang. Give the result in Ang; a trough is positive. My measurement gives 4.33 Ang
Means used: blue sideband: 14.1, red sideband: 13.7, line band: 12.4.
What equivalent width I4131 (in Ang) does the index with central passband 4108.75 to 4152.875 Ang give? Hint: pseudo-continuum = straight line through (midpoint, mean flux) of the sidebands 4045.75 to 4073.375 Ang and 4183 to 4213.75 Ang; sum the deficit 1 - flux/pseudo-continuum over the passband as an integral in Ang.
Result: 2.03 Ang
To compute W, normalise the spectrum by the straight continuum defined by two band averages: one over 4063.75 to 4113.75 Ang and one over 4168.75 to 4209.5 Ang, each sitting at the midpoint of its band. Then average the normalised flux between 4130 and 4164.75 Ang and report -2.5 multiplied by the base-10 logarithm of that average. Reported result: -0.04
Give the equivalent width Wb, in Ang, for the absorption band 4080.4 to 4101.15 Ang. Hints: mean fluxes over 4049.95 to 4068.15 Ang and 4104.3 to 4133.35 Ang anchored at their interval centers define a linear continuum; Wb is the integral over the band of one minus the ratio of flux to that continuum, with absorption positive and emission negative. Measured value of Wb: 1.5 Ang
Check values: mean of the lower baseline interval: 14.1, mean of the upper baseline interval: 12.8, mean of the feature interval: 12.5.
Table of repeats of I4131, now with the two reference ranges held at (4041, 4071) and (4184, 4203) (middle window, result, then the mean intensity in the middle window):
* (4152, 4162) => -0.1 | 14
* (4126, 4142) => 0.8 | 13.3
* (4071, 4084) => 0.7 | 13.5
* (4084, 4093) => 0.8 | 13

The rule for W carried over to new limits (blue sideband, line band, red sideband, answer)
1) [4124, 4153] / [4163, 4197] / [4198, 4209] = 0.01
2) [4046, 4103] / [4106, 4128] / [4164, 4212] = 0.05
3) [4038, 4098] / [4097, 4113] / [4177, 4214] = 0.17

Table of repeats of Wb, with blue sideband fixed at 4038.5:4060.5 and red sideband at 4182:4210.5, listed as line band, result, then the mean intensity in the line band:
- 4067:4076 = 0.1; 14.1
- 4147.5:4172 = -0.5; 14.2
